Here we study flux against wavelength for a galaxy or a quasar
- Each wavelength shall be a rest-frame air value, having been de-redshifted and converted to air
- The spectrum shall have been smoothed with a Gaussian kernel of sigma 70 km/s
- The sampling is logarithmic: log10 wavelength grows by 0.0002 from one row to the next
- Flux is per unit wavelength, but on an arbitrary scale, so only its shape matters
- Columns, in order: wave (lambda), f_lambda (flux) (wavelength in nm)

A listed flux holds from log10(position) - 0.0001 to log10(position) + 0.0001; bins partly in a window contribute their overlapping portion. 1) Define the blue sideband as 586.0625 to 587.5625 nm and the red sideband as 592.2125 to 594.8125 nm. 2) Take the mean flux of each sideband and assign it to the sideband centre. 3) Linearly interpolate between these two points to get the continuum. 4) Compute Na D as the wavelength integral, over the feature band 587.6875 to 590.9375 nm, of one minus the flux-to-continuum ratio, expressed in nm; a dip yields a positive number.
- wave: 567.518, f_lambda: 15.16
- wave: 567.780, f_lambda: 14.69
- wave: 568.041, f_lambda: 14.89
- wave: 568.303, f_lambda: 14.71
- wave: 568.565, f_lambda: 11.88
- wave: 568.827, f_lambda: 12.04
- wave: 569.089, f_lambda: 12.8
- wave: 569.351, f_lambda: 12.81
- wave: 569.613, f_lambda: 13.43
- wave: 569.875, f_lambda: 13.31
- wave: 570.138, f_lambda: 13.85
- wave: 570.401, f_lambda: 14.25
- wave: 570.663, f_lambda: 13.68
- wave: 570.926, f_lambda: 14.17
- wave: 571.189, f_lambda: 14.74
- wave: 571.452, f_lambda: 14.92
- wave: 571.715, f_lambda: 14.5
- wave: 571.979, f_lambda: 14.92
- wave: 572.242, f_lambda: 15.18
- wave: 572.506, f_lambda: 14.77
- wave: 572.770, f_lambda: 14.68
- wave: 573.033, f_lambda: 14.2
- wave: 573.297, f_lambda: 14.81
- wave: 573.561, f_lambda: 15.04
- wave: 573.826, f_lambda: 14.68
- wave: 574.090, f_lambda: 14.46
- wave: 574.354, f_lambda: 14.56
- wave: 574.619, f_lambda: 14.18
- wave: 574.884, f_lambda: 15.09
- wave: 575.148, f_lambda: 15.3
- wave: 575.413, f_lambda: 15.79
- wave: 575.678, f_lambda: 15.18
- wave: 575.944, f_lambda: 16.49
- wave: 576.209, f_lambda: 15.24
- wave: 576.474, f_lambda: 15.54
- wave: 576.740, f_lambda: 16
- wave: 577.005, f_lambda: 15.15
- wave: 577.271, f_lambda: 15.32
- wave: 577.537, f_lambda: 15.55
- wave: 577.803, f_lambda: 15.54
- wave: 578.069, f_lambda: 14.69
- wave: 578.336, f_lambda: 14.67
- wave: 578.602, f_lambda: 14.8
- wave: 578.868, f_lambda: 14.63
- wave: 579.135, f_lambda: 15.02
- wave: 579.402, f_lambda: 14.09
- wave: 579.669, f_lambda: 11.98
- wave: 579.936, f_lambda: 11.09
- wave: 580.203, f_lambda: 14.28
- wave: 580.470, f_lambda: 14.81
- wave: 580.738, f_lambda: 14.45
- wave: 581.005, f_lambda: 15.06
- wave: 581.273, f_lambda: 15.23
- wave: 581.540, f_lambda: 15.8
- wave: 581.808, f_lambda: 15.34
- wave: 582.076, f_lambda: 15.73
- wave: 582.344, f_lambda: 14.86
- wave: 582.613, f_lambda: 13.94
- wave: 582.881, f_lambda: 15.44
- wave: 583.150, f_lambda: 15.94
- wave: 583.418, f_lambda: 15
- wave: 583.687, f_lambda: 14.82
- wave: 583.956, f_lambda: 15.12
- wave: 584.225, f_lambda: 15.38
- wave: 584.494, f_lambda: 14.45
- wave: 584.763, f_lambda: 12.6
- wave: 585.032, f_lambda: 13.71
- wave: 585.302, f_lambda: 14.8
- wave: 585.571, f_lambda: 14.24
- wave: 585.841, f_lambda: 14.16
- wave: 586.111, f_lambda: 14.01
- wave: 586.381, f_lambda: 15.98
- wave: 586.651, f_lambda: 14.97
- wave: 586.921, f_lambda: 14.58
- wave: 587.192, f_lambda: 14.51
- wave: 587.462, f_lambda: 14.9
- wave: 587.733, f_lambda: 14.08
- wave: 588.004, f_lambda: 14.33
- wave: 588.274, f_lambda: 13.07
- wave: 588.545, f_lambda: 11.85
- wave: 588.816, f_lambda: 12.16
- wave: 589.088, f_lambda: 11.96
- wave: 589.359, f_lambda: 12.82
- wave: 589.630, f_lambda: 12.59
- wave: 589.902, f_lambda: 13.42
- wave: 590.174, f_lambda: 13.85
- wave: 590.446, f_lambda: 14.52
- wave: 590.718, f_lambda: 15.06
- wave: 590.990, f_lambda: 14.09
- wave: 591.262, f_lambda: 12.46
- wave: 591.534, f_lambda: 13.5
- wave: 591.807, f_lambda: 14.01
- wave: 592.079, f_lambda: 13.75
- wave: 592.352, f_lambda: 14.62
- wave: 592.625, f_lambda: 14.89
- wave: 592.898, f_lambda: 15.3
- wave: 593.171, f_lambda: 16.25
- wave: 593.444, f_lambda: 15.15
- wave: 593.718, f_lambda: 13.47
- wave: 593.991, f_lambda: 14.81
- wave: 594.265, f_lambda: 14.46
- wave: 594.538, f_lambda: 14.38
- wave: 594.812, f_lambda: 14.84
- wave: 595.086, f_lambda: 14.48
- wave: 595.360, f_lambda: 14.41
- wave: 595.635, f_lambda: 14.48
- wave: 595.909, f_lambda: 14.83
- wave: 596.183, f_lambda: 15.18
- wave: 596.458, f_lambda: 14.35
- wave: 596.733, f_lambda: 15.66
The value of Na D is 0.34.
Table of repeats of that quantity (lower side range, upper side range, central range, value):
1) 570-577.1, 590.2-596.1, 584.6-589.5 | 0.26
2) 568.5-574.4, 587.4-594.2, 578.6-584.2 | -0.27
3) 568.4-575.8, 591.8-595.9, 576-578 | -0.16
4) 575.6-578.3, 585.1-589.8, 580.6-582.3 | -0.06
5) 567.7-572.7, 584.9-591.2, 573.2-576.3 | -0.25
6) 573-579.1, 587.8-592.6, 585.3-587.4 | -0.11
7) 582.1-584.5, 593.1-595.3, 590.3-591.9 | 0.09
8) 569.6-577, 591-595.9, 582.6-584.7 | -0.06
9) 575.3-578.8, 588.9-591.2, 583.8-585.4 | -0.01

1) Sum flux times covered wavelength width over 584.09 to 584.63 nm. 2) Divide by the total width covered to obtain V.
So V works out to 14.9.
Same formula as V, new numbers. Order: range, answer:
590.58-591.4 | 13.9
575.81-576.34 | 15.9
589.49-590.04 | 13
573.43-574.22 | 14.7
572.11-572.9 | 14.9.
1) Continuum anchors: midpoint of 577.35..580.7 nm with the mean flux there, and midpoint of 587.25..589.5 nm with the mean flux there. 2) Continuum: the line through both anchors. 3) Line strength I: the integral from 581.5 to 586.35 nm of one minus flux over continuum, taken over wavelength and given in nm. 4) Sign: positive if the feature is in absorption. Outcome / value -0.36 nm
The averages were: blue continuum 14.3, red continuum 13.2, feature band 14.7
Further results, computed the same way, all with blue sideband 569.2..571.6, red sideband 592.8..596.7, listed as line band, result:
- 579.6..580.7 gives 0.079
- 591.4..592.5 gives 0.051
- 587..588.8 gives 0.101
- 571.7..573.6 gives -0.106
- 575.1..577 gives -0.206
